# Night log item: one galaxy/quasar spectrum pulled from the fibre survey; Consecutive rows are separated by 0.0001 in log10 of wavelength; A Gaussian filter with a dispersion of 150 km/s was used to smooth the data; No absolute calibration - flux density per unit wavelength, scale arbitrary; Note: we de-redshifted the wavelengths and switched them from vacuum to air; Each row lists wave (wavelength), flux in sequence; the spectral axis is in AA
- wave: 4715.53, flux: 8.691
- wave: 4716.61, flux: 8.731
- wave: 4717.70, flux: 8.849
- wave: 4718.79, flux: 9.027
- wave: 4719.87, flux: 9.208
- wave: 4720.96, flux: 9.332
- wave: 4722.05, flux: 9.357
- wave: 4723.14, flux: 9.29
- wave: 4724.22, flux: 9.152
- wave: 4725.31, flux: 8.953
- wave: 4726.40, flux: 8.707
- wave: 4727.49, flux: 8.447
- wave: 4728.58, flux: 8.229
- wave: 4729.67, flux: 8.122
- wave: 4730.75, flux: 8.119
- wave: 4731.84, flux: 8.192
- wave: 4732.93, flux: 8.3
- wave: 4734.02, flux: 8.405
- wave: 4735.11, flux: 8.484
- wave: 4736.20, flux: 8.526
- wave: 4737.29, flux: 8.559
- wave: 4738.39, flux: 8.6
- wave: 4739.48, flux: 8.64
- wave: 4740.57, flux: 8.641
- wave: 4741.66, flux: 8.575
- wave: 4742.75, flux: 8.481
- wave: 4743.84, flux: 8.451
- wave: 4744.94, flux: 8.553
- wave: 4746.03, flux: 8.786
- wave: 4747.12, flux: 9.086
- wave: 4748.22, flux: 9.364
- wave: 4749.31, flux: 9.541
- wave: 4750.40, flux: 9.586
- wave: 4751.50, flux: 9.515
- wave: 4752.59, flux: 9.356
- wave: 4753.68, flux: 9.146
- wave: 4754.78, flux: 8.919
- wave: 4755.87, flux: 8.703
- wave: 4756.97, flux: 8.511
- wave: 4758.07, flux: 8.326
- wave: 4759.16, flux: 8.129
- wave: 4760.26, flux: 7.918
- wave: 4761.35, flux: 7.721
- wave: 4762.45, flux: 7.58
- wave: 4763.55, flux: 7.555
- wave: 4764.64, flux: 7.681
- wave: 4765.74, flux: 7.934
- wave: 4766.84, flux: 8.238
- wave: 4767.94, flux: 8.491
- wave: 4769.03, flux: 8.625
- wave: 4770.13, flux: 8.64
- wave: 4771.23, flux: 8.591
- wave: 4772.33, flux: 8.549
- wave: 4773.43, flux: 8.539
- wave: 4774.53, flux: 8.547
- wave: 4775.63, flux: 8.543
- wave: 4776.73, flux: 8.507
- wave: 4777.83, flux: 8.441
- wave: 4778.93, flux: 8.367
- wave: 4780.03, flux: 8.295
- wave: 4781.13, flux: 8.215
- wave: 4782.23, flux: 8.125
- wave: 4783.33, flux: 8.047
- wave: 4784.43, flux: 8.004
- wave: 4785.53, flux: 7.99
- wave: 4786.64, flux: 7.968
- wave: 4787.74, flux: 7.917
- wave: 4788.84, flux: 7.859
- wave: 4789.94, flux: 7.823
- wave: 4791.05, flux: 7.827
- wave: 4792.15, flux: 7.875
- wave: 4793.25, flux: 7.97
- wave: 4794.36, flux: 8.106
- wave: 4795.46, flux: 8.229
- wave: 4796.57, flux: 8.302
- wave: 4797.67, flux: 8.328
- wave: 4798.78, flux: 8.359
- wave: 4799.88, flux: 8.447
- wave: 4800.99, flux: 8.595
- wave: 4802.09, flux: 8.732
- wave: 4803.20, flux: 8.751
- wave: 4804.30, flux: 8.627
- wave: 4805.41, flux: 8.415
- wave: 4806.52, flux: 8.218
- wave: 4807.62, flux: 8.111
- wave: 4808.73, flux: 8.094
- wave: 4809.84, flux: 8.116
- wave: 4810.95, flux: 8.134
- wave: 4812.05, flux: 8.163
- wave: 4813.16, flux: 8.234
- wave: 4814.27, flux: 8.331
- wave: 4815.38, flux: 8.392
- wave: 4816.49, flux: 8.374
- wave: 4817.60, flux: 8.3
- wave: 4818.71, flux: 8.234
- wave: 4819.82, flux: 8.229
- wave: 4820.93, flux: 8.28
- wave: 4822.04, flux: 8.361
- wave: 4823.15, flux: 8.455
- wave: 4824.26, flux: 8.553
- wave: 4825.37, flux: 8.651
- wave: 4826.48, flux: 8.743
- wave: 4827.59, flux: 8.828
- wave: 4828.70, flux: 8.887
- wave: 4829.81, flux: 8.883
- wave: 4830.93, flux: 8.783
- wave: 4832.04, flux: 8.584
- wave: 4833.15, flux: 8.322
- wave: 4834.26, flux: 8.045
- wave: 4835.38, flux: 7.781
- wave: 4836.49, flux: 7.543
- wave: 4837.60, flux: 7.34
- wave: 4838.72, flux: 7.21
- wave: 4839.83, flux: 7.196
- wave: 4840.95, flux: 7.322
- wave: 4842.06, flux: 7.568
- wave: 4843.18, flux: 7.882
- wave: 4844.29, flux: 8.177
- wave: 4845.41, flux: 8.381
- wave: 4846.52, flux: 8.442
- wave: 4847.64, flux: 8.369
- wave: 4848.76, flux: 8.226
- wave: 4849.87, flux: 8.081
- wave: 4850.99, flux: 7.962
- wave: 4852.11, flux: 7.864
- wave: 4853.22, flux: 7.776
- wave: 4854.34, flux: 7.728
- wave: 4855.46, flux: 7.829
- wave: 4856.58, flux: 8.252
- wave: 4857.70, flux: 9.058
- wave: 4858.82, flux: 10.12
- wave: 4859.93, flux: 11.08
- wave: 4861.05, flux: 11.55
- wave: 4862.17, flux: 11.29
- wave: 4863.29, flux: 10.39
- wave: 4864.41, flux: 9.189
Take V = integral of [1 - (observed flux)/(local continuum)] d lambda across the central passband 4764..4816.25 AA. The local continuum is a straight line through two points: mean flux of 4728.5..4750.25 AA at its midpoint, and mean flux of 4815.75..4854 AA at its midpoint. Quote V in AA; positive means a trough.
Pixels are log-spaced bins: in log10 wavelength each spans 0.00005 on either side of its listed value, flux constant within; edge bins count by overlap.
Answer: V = 0.70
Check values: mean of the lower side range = 8.61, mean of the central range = 8.26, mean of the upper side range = 8.16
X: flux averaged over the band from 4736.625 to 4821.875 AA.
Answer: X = 8.39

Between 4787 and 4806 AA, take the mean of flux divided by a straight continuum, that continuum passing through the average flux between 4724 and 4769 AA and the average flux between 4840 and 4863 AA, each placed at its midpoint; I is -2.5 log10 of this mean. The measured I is 0.04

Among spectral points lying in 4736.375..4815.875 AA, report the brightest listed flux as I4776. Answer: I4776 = 9.586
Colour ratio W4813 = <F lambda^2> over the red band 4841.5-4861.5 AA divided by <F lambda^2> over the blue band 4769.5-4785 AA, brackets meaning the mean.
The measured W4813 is 1.05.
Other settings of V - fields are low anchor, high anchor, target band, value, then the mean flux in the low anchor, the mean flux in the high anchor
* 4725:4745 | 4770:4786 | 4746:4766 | -0.5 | 8.46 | 8.36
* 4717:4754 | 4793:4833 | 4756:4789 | 1.6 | 8.81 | 8.41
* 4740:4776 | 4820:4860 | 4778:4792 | 0.7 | 8.57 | 8.26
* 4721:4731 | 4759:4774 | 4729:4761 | -0.7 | 8.76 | 8.16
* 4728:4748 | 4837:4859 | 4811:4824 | -0.3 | 8.5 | 8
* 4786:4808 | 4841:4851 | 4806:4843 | -0.2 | 8.22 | 8.09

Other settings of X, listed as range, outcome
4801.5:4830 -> 8.42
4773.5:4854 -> 8.2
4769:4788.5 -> 8.31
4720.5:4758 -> 8.78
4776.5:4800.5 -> 8.13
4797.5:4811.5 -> 8.38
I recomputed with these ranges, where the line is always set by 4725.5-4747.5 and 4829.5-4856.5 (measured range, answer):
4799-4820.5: -0.03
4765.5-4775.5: -0.02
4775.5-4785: 0.00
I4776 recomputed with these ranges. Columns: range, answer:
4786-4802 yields 8.595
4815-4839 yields 8.887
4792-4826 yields 8.751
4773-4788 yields 8.547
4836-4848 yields 8.442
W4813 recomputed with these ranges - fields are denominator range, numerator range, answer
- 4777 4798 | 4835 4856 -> 0.99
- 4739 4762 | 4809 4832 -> 0.99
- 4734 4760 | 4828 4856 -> 0.95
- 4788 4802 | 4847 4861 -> 1.08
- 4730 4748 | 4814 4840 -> 1.01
